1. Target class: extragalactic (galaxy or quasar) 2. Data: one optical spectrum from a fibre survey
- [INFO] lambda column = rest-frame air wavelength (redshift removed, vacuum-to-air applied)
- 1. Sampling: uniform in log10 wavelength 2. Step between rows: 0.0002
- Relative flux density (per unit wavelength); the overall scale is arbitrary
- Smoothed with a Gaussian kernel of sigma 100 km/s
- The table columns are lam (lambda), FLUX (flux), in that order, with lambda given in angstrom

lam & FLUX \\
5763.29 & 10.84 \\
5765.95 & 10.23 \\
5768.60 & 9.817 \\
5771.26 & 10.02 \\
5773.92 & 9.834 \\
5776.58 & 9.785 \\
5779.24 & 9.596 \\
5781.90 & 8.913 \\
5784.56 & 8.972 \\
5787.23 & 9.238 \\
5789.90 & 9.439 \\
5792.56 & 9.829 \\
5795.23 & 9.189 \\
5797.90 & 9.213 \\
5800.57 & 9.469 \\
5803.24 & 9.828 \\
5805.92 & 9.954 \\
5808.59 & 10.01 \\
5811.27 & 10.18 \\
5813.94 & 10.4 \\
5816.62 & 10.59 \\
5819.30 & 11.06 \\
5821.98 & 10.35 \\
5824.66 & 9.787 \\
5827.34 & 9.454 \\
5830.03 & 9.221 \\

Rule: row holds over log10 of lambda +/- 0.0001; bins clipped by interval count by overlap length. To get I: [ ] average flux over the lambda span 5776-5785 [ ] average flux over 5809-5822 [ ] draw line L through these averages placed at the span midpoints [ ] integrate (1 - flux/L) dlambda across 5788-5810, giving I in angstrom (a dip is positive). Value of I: 0.7 angstrom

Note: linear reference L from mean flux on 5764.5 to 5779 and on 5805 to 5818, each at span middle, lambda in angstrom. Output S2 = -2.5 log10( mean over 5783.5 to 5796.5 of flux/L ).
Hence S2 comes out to 0.08 mag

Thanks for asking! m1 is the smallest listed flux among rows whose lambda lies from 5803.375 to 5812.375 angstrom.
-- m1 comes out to 9.954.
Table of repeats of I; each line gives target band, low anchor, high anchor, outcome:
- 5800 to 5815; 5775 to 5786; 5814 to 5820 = 0.5 angstrom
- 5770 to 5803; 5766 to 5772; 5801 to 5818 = 1.9 angstrom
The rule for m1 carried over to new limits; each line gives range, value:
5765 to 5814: 8.913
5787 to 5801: 9.189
